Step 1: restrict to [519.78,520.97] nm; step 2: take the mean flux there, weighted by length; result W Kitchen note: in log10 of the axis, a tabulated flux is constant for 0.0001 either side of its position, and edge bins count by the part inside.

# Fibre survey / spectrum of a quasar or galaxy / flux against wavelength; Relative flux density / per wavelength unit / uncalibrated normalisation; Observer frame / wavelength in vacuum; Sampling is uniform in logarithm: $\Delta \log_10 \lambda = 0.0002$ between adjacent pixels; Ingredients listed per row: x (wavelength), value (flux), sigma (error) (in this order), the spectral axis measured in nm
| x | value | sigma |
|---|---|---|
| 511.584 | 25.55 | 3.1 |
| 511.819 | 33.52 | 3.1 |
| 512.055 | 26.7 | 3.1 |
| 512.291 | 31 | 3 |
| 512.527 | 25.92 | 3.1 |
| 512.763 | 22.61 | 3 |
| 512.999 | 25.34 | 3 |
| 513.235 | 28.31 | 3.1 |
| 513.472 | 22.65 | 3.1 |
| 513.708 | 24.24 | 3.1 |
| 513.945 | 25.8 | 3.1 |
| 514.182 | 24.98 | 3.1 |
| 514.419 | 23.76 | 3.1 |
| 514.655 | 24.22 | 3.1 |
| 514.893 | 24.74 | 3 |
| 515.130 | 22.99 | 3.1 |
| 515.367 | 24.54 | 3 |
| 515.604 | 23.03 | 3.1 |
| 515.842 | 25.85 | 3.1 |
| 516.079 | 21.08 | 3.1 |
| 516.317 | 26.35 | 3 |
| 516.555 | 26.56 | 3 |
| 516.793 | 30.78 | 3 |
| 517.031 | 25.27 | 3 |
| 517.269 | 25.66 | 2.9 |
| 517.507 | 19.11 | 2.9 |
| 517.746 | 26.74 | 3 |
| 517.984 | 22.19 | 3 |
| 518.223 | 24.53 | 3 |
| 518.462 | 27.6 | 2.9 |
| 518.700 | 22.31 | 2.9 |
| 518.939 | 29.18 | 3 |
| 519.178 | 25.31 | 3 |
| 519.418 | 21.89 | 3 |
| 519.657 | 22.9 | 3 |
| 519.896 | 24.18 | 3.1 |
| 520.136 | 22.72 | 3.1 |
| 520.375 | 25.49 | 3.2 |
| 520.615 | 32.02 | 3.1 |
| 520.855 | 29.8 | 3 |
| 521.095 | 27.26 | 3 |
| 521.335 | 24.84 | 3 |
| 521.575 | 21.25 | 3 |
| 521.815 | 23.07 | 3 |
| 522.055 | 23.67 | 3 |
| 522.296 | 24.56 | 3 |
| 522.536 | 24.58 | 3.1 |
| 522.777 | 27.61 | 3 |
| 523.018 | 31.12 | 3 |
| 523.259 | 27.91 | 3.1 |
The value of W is 26.8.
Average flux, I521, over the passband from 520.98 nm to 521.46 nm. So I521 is 26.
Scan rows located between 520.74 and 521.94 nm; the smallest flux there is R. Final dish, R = 21.25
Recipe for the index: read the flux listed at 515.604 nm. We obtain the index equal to 23.03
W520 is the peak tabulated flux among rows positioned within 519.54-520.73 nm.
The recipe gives 32.02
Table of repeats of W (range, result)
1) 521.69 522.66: 24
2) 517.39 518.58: 24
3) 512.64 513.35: 25.4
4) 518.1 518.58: 26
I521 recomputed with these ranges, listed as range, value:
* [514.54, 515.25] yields 24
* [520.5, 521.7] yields 27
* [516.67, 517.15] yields 28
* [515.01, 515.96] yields 24.1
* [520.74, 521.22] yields 28.5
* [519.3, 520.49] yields 23.4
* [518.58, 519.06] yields 25.8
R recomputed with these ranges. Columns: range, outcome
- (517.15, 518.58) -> 19.11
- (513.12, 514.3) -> 22.65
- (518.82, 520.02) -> 21.89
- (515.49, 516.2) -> 21.08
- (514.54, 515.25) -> 22.99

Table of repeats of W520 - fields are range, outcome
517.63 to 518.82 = 27.6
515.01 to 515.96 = 25.85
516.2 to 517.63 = 30.78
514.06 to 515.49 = 24.98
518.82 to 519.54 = 29.18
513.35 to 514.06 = 25.8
